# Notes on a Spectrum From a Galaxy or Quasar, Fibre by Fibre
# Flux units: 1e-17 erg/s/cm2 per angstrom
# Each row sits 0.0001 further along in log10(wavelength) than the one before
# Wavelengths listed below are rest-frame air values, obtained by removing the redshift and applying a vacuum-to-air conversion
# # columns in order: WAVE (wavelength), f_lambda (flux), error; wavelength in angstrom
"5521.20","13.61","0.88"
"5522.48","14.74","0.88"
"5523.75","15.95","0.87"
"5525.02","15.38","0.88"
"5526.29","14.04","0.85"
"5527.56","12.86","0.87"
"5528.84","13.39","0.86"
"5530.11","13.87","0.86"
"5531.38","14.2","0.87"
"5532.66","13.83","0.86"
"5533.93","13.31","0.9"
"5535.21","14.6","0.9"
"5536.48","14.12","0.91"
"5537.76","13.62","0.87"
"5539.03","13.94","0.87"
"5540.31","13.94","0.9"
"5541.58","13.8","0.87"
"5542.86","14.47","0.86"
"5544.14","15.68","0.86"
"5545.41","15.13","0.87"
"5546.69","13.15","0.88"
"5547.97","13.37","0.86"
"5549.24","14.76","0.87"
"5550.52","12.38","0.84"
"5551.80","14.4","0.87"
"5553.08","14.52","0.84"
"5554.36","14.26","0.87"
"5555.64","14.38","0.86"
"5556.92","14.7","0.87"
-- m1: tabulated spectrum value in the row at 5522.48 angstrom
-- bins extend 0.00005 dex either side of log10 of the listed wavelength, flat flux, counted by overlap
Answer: 14.74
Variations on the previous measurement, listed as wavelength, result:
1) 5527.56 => 12.86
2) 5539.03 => 13.94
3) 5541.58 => 13.8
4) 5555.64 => 14.38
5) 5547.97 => 13.37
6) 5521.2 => 13.61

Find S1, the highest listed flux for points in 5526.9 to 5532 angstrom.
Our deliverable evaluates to 14.2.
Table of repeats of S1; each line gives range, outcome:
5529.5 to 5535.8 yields 14.6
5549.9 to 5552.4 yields 14.4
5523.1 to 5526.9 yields 15.95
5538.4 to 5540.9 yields 13.94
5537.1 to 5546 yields 15.68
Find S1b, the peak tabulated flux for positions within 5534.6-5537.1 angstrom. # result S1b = 14.6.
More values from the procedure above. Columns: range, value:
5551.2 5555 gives 14.52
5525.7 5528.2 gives 14.04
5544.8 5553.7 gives 15.13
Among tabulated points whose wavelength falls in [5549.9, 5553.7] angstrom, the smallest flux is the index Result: 12.38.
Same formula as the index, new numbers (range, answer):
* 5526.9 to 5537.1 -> 12.86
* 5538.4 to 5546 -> 13.8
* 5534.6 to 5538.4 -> 13.62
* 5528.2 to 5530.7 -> 13.39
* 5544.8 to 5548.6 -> 13.15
